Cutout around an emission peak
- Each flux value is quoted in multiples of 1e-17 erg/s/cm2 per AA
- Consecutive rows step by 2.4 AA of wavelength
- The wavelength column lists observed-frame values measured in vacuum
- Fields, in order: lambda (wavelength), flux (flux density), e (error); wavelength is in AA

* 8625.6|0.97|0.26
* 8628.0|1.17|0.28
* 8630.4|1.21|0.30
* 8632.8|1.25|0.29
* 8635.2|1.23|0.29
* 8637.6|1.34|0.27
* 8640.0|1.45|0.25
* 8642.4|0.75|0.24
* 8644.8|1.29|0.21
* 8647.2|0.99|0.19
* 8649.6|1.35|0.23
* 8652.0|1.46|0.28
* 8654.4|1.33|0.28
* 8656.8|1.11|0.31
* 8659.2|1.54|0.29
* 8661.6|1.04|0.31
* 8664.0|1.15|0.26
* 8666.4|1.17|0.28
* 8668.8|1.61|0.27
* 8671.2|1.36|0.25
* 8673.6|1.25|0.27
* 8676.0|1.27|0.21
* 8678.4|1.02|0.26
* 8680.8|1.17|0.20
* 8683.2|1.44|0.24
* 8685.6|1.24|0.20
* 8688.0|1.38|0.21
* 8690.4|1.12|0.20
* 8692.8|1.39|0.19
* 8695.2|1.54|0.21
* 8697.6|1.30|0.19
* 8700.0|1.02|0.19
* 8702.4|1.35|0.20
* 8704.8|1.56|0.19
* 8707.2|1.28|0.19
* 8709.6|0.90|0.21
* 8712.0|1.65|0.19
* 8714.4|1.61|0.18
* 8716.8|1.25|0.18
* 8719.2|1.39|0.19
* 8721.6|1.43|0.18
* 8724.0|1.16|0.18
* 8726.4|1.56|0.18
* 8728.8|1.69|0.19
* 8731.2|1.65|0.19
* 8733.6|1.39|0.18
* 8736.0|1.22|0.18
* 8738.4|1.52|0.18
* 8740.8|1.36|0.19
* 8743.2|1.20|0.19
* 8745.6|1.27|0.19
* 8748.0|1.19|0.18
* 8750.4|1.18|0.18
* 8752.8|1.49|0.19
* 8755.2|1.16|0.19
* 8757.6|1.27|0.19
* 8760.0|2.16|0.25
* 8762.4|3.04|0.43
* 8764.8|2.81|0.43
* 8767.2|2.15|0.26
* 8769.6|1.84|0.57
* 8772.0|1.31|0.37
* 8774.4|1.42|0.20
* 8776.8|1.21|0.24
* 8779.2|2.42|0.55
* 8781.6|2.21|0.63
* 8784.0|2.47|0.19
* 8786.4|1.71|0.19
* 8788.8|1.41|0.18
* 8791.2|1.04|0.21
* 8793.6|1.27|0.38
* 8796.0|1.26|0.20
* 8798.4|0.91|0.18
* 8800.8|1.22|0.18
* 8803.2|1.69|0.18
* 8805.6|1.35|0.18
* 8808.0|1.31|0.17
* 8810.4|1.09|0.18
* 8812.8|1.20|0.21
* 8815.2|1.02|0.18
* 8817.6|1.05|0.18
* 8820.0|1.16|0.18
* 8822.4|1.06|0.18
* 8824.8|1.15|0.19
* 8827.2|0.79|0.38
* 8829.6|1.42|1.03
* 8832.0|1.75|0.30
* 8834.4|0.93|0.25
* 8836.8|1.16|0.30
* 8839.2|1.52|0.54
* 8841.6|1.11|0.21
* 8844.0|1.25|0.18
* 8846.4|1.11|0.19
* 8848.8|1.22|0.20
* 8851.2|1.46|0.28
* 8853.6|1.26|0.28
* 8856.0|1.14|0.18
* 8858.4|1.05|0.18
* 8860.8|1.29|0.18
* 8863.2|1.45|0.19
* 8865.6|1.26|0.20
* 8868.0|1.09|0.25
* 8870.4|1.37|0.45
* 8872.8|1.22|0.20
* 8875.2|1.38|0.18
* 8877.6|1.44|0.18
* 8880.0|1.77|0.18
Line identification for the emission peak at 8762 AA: [S II] 6716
